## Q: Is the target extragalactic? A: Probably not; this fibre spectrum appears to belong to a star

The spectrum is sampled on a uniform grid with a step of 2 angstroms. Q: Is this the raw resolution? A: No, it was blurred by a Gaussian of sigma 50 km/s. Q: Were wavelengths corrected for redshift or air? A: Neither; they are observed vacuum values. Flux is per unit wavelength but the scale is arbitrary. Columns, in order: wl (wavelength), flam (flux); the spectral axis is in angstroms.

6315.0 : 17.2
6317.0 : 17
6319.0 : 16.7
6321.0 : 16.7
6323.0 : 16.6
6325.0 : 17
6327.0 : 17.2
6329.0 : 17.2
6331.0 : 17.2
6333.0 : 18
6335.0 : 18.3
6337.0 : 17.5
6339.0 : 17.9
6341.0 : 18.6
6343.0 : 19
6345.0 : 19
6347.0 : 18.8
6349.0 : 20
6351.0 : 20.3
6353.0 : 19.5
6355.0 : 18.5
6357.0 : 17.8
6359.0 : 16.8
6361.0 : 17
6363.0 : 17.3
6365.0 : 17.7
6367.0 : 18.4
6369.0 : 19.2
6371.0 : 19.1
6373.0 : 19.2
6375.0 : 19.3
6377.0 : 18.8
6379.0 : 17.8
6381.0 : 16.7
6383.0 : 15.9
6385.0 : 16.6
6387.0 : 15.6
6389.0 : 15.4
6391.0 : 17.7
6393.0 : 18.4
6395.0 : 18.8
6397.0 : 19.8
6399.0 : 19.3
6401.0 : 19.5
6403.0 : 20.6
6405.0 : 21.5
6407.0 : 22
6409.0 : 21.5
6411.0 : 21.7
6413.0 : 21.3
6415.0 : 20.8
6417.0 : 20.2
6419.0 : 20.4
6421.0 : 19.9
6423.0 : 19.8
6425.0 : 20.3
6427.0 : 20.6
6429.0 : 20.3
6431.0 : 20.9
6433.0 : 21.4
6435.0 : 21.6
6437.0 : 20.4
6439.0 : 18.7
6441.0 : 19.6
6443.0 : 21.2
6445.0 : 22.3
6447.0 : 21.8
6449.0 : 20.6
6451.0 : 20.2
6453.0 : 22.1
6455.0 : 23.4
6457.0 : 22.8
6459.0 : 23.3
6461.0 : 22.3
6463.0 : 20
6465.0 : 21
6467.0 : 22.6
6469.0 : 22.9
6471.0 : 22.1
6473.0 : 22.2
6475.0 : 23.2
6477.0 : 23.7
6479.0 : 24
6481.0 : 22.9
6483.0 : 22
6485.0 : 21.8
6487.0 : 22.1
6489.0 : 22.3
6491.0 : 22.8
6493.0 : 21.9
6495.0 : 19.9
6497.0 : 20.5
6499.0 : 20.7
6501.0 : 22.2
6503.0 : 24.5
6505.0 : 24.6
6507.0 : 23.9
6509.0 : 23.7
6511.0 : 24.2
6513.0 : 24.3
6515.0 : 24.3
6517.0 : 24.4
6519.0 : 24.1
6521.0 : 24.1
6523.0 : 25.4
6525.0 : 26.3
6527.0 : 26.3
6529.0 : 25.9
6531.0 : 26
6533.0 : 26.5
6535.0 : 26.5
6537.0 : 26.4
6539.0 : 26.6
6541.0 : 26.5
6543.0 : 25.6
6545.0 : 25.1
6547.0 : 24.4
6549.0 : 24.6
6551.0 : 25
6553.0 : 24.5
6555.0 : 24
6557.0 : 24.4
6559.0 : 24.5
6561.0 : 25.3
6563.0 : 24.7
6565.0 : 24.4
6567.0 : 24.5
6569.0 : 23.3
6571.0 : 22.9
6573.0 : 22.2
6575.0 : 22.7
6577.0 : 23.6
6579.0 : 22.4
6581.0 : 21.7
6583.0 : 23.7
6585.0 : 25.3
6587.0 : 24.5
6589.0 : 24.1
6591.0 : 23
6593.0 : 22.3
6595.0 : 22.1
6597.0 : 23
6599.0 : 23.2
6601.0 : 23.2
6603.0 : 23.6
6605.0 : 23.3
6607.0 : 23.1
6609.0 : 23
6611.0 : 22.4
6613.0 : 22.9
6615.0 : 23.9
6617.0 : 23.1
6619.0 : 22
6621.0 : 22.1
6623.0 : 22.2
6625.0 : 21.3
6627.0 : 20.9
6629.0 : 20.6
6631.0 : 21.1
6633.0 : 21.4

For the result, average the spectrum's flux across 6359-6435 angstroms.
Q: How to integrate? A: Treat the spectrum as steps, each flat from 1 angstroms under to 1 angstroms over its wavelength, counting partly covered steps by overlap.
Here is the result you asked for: 19.2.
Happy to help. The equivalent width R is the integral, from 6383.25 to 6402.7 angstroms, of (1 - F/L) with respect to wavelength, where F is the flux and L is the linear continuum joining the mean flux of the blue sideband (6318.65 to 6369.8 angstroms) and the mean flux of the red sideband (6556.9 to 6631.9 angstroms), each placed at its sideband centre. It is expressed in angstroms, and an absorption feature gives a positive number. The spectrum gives 1.1 angstroms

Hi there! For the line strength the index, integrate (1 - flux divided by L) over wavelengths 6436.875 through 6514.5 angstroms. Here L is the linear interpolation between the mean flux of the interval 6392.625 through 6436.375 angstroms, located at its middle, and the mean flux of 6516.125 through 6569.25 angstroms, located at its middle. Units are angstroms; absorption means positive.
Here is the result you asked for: 1.8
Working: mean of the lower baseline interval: 20.5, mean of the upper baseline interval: 25.2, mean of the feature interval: 22.2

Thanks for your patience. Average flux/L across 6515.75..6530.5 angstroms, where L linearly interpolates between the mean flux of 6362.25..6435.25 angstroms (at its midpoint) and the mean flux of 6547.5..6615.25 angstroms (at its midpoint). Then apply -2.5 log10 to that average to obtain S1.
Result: -0.14 mag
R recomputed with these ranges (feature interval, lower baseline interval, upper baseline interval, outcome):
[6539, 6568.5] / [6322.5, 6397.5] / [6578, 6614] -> -3.5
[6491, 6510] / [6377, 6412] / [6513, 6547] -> 1.3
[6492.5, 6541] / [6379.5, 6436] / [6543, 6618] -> -4.8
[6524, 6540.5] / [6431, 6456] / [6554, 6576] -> -2.3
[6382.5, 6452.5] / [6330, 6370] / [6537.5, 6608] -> 0.4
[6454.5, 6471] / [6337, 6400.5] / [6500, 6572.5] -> -0.3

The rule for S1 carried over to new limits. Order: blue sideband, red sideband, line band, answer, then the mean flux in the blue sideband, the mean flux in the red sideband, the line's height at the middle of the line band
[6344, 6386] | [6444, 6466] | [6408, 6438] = -0.01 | 18.3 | 21.8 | 20.5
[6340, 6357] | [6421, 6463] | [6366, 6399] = 0.11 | 19.1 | 21.1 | 19.9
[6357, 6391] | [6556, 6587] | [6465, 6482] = -0.11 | 17.6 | 23.7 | 20.7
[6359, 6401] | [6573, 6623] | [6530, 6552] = -0.19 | 17.9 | 23.1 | 21.7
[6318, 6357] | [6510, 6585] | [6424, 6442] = 0.03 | 18.1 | 24.6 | 21.1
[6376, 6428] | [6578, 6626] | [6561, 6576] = -0.06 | 19.3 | 23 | 22.4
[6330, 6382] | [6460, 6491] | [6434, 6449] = 0.02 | 18.4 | 22.4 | 21.2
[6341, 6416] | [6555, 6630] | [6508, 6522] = -0.12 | 18.8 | 23.1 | 21.6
